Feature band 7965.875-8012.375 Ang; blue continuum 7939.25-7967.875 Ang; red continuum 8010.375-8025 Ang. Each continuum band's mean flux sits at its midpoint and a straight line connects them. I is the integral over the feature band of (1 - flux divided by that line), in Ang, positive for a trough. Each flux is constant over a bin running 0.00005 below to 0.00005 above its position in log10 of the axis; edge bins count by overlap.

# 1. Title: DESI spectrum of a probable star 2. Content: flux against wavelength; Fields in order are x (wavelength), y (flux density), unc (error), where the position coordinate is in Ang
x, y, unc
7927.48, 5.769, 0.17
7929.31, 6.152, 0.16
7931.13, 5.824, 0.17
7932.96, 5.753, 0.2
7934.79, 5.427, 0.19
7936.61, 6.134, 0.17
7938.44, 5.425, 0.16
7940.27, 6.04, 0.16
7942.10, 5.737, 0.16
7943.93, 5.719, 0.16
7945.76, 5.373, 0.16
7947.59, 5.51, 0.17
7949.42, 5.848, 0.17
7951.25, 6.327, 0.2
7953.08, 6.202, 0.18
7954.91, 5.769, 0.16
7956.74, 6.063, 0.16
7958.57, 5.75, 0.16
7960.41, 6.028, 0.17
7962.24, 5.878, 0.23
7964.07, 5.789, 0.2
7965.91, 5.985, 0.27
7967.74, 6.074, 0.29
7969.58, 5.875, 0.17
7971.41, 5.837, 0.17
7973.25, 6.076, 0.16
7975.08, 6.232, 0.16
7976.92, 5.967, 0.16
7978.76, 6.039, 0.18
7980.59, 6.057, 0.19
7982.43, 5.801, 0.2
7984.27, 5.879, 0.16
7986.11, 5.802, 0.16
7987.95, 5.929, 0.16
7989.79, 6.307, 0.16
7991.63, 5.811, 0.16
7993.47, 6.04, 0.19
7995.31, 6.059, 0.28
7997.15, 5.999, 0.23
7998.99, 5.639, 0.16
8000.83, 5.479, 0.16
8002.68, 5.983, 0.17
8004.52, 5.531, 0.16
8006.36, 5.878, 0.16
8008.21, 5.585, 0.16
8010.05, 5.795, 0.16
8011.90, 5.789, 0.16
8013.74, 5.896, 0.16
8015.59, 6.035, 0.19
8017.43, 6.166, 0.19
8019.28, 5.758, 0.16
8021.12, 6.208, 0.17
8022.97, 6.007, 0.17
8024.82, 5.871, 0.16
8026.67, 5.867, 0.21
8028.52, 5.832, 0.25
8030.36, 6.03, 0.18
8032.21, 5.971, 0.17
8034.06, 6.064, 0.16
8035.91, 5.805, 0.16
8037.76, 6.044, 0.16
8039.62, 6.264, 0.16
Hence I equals 0.2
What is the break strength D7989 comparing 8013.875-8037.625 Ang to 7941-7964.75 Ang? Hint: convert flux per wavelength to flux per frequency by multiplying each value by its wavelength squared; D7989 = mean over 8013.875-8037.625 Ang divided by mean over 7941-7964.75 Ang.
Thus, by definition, 1.04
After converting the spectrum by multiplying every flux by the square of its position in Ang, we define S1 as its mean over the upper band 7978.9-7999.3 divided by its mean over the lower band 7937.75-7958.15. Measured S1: 1.0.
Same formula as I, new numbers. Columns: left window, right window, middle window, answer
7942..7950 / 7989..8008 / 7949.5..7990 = -1.77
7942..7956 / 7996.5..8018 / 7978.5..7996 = -0.47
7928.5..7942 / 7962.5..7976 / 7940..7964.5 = 0.17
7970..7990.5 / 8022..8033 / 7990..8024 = 0.43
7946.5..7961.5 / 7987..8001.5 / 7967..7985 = -0.18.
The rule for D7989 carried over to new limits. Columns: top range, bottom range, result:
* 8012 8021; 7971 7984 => 1.01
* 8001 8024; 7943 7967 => 1.02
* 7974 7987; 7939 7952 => 1.04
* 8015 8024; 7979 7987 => 1.03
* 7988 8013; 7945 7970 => 1.00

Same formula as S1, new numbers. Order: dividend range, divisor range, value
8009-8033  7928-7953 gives 1.04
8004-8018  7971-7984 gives 0.98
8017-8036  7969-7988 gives 1.01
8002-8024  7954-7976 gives 1.00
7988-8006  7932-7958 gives 1.02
